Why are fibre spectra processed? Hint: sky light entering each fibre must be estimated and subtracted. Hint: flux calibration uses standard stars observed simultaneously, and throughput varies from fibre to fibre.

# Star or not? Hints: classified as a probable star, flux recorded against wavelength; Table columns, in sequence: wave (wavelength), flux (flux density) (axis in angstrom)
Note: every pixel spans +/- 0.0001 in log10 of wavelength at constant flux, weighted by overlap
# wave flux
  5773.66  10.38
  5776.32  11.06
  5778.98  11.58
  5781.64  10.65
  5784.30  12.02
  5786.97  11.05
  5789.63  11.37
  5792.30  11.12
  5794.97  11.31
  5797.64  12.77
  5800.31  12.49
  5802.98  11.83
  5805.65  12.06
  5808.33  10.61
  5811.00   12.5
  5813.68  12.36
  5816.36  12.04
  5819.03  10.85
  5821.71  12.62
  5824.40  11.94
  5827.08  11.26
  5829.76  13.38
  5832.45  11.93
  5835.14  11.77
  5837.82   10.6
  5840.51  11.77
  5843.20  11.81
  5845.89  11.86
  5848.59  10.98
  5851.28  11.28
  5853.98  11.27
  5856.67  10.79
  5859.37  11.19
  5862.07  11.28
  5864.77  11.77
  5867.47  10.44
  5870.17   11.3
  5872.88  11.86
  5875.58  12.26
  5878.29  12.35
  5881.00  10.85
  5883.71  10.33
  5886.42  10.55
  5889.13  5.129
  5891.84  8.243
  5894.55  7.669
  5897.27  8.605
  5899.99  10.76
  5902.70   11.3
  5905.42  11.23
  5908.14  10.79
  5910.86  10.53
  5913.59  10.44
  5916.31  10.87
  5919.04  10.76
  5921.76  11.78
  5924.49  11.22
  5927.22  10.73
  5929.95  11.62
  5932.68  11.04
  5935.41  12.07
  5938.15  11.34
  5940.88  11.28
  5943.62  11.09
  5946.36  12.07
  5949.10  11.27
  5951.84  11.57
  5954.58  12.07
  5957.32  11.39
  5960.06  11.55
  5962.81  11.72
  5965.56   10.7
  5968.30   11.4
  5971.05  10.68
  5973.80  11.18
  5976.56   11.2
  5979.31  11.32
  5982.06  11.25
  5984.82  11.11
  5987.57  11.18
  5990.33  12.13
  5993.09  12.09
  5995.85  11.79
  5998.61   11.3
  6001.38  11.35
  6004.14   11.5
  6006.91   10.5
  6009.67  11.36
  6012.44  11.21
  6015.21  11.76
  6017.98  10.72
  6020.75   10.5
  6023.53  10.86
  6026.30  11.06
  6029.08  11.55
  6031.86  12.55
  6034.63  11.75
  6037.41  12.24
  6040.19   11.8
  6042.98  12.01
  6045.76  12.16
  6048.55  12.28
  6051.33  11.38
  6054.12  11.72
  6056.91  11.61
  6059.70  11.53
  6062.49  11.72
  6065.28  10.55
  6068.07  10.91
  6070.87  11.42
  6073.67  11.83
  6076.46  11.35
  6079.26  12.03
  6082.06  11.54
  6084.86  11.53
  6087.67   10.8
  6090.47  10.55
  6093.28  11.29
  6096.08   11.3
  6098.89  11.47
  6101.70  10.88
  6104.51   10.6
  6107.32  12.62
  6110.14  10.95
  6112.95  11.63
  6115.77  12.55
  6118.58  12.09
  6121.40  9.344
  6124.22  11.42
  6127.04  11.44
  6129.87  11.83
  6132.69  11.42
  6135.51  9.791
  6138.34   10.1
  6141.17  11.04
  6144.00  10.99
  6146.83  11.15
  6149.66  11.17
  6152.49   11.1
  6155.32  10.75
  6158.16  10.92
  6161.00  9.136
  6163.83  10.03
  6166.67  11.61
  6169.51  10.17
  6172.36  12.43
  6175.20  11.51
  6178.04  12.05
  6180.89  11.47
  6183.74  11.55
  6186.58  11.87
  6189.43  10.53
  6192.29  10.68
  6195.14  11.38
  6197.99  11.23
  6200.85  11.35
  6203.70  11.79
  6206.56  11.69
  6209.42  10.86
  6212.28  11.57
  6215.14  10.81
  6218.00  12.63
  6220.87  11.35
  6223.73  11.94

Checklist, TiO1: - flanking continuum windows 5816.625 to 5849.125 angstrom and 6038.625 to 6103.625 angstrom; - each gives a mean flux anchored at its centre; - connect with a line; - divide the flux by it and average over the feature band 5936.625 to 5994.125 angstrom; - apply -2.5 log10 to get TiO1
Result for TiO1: 0.02 mag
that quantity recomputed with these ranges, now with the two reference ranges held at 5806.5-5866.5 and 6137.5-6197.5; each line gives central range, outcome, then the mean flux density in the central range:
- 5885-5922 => 0.17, 9.85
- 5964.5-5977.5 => 0.03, 11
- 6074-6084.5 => -0.04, 11.7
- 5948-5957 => -0.02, 11.6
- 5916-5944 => 0.02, 11.3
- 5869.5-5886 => 0.01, 11.4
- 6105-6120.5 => -0.06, 11.8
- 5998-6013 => 0.01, 11.2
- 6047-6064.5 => -0.04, 11.7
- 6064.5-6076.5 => 0.00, 11.2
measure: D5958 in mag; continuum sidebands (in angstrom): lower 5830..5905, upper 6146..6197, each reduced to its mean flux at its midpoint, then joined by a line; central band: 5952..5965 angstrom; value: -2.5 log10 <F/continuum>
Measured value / -0.07 mag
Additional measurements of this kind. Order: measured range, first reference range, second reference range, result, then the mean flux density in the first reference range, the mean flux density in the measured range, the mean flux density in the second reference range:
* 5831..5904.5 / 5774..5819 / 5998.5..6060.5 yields 0.08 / 11.6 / 10.7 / 11.5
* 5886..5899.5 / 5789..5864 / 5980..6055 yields 0.40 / 11.7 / 8.04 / 11.5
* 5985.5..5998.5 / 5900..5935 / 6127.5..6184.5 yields -0.07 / 11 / 11.7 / 11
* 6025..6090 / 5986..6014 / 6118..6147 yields -0.04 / 11.4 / 11.6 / 10.9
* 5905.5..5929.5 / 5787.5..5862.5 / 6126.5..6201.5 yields 0.06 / 11.7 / 10.9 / 11.1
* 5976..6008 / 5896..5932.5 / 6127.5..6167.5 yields -0.06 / 10.8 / 11.4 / 10.8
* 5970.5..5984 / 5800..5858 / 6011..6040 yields 0.03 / 11.7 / 11.1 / 11.4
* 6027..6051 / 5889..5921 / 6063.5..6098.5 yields -0.10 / 9.91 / 12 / 11.3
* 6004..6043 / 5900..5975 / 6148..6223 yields -0.02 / 11.2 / 11.4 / 11.2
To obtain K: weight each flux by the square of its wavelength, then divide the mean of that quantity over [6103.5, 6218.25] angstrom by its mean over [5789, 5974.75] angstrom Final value 1.10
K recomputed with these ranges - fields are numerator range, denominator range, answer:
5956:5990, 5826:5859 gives 1.02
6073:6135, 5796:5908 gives 1.11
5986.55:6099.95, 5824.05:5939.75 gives 1.11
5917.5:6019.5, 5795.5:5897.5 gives 1.06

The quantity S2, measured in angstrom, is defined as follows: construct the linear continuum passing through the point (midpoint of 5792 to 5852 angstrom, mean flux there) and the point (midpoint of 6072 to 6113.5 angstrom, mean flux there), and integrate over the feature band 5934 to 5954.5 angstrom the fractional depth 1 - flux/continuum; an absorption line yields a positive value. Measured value 0.1 angstrom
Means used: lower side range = 11.8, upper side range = 11.4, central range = 11.6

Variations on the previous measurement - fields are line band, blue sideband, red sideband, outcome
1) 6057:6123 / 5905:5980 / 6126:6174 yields -2.1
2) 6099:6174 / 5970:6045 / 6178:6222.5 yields 2.4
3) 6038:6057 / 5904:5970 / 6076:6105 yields -1.1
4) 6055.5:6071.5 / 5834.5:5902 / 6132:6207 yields -0.5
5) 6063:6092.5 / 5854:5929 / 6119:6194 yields -1.1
